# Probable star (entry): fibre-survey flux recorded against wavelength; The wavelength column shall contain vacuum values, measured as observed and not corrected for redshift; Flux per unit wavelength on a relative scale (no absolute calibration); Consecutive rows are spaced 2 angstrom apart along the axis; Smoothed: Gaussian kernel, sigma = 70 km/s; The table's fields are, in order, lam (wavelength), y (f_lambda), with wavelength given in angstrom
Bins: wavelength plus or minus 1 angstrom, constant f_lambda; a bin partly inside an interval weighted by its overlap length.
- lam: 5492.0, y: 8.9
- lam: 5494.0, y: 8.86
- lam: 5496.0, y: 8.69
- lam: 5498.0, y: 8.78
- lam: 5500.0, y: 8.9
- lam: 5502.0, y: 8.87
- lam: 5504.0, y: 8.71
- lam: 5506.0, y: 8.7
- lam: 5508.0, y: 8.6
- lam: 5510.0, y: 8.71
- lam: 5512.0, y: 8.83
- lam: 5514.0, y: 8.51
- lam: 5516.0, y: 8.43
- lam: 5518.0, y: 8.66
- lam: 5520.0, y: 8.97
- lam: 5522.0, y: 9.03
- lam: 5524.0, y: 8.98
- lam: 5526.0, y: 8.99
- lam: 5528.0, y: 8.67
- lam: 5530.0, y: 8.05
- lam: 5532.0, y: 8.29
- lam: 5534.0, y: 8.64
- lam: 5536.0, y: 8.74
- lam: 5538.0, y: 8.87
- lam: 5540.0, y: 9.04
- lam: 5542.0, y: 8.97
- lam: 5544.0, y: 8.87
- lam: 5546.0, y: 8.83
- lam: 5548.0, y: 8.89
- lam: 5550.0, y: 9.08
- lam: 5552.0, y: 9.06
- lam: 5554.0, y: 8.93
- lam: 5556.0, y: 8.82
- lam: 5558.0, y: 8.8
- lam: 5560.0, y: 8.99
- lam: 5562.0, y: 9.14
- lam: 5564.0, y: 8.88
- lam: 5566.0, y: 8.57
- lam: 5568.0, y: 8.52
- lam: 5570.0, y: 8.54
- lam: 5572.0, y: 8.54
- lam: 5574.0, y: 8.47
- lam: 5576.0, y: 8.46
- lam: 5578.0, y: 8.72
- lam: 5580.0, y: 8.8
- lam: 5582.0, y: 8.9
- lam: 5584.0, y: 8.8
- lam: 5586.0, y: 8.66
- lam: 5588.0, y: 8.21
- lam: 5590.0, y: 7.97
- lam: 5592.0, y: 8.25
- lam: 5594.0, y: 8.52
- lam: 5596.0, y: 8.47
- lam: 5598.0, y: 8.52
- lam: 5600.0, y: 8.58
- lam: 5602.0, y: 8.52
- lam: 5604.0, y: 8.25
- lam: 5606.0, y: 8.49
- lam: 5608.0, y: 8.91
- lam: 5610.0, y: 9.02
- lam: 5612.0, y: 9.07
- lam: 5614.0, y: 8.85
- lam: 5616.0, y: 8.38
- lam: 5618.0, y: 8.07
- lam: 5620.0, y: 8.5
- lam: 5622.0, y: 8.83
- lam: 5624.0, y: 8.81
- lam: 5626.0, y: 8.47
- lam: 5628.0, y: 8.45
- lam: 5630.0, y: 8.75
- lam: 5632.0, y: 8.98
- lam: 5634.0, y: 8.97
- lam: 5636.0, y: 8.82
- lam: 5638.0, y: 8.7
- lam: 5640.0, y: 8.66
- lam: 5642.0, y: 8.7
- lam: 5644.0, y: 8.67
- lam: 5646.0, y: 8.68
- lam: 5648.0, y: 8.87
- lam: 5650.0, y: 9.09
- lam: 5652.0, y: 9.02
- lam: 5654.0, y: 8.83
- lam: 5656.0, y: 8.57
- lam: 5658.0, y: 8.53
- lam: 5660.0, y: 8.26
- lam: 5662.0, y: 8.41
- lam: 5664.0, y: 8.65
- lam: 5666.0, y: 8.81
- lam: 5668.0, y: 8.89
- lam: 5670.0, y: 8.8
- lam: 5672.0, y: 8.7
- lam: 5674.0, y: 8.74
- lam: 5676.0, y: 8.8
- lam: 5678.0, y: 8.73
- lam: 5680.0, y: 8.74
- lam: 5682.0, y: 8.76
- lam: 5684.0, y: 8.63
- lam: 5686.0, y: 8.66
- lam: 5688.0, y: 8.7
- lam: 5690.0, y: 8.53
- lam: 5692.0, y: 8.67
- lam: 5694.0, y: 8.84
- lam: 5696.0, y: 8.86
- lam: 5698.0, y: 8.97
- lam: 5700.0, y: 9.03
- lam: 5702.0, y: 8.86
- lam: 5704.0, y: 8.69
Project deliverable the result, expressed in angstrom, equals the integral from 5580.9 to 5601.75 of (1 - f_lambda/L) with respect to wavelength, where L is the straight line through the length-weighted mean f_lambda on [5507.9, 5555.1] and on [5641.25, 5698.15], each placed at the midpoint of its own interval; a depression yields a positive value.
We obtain 0.6 angstrom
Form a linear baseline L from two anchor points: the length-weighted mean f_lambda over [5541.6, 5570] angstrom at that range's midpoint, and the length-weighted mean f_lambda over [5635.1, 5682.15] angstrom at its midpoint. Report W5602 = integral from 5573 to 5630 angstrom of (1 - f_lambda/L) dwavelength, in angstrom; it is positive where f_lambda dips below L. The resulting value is 1.5 angstrom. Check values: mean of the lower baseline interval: 8.87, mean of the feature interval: 8.57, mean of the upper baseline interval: 8.73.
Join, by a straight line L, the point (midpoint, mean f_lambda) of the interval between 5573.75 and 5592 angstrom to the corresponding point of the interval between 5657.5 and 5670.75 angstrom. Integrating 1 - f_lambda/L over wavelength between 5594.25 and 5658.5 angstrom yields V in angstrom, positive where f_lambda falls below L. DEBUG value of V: -0.8 angstrom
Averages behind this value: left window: 8.54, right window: 8.62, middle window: 8.69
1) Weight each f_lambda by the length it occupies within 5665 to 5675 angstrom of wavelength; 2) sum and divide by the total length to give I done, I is 8.79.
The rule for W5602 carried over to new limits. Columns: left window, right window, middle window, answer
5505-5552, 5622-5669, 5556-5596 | 0.6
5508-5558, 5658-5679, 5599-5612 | 0.1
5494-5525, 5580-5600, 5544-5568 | -0.8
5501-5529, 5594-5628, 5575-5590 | 0.1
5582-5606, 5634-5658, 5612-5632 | 0.0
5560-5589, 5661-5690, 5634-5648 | -0.1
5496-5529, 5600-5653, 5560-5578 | 0.2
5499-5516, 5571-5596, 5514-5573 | -1.1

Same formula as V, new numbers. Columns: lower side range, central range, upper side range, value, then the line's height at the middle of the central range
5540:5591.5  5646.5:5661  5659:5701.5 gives 0.0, 8.73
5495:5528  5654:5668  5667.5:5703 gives 0.3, 8.77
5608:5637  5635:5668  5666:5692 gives 0.0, 8.72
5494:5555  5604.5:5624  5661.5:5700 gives 0.2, 8.76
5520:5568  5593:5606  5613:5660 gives 0.4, 8.75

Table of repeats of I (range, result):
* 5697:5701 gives 9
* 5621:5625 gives 8.82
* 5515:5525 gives 8.81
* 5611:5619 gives 8.59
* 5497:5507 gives 8.79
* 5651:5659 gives 8.74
